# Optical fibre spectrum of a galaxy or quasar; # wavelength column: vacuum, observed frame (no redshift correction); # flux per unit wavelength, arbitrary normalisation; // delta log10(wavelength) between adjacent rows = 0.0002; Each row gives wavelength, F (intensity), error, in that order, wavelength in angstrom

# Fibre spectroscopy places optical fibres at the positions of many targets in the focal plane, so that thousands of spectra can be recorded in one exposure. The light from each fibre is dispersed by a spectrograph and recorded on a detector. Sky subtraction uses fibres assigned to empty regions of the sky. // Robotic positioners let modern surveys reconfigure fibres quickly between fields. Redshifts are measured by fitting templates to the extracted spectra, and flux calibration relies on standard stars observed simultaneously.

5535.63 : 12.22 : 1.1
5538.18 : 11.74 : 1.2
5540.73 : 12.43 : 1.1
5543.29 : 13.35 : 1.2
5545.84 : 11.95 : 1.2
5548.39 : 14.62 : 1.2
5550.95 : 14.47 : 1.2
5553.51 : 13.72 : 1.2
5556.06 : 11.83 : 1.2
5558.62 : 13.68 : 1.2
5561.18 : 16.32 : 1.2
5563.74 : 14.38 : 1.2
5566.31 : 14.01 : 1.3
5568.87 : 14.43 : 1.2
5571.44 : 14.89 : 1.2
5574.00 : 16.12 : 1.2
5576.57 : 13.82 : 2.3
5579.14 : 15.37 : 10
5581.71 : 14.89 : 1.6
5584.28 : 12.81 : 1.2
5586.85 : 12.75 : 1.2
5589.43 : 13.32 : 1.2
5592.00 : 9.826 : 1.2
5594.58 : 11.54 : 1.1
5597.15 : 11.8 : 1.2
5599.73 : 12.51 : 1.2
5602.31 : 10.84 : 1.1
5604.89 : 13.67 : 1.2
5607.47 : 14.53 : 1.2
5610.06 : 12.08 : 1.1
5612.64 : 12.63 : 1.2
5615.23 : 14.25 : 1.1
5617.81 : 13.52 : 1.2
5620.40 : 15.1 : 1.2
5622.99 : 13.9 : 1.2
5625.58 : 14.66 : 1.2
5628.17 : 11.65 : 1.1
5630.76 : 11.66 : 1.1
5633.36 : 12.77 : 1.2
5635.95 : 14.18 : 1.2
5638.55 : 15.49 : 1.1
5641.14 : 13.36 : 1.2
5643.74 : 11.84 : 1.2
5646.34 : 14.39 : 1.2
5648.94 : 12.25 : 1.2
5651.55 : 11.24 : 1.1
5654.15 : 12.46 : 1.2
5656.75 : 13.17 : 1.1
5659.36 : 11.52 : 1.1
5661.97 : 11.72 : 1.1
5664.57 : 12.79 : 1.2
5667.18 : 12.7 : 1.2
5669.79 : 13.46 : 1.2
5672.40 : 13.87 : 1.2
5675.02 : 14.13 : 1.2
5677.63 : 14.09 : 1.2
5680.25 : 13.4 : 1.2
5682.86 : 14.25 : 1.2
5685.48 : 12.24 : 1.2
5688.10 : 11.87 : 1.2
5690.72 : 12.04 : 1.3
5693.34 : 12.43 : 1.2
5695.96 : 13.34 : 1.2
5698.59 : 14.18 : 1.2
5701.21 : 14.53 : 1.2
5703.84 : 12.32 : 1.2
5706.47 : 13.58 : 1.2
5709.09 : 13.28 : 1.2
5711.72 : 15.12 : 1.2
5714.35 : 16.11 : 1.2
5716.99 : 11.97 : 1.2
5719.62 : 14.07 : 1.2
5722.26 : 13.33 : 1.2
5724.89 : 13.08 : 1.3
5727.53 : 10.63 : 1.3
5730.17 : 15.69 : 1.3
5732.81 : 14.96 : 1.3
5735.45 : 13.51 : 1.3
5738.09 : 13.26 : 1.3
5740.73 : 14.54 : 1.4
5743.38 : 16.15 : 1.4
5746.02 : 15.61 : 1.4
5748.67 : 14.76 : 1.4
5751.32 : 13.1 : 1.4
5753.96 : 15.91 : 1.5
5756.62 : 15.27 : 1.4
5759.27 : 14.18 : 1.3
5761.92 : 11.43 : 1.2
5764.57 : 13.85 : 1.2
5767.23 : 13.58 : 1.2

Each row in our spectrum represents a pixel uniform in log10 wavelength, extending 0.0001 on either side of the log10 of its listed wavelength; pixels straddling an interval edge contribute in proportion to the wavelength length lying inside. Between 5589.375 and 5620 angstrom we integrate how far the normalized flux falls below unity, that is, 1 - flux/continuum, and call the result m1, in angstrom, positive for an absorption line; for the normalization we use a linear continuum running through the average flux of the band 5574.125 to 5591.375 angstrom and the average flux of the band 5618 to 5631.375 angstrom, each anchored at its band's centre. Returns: 2.37 angstrom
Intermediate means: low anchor 13.8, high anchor 13.5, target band 12.6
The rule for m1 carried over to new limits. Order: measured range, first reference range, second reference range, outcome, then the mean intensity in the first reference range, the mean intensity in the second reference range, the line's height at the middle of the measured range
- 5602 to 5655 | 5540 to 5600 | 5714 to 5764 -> 2.0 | 13.6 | 14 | 13.7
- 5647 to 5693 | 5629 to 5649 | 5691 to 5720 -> 2.2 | 13.3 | 13.7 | 13.4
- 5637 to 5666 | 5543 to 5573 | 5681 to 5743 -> 2.0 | 14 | 13.5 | 13.7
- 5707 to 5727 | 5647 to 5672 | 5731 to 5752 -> 0.3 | 12.5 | 14.6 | 13.9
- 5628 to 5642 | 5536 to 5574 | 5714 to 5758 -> 0.6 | 13.7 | 14.2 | 13.9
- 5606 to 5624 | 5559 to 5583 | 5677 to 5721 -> 0.8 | 14.9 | 13.4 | 14.4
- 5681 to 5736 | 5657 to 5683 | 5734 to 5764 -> 1.1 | 13.1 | 14.3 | 13.7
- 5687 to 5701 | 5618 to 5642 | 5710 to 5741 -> 0.9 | 13.6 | 13.8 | 13.8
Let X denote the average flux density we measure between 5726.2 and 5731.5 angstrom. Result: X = 13.2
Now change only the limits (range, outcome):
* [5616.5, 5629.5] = 13.8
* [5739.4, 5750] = 15.3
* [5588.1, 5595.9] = 11.6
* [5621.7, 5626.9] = 14.3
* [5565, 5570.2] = 14.2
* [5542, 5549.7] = 13.3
